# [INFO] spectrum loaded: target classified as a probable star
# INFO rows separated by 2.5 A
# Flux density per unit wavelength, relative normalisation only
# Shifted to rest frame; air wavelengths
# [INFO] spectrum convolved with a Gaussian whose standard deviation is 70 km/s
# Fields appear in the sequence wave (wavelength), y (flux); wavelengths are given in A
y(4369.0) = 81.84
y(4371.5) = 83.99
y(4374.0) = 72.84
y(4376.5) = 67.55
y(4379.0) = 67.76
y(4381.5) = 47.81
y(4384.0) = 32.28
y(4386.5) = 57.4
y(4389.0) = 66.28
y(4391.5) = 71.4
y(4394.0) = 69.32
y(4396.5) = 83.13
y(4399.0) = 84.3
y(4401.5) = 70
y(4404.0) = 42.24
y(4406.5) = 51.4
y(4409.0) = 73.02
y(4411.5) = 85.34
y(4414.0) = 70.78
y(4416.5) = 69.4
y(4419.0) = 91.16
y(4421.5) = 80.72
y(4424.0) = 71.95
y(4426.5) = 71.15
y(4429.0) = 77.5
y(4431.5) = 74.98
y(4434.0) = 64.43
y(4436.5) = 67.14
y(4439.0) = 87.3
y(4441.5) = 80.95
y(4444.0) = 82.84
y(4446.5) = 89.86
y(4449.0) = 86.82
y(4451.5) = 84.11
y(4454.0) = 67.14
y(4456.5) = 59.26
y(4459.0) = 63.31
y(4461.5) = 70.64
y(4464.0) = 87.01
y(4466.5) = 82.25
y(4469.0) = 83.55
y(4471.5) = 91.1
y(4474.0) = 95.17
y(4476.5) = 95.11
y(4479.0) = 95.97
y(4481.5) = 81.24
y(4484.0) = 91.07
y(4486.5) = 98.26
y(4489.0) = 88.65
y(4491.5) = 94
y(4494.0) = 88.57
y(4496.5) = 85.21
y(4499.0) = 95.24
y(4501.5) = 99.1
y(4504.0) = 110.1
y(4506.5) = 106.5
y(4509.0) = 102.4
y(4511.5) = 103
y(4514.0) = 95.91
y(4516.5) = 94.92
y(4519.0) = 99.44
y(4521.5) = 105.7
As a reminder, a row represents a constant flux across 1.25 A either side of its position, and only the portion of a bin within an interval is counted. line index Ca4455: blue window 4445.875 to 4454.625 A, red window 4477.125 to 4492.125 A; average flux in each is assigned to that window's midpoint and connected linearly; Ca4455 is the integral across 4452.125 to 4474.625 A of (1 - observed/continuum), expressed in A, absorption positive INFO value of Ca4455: 2.3 A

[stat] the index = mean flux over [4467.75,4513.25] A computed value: 94.7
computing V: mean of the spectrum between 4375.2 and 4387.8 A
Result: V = 54.7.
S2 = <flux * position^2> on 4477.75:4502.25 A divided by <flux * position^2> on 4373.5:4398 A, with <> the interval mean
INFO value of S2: 1.51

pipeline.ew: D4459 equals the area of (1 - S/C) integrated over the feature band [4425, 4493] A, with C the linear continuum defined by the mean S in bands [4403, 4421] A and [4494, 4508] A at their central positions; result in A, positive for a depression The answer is 2.5 A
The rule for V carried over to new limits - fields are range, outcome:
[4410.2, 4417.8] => 75.3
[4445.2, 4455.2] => 82.1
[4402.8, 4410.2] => 55.5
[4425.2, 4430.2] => 74.3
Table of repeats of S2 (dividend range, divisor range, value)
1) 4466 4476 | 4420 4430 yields 1.20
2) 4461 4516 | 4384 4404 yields 1.44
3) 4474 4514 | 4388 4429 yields 1.38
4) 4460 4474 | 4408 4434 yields 1.12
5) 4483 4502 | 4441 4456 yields 1.16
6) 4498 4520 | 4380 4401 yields 1.65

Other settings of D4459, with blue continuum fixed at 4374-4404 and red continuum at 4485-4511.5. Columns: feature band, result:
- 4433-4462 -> 2.2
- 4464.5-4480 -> -0.2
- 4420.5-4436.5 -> 0.7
